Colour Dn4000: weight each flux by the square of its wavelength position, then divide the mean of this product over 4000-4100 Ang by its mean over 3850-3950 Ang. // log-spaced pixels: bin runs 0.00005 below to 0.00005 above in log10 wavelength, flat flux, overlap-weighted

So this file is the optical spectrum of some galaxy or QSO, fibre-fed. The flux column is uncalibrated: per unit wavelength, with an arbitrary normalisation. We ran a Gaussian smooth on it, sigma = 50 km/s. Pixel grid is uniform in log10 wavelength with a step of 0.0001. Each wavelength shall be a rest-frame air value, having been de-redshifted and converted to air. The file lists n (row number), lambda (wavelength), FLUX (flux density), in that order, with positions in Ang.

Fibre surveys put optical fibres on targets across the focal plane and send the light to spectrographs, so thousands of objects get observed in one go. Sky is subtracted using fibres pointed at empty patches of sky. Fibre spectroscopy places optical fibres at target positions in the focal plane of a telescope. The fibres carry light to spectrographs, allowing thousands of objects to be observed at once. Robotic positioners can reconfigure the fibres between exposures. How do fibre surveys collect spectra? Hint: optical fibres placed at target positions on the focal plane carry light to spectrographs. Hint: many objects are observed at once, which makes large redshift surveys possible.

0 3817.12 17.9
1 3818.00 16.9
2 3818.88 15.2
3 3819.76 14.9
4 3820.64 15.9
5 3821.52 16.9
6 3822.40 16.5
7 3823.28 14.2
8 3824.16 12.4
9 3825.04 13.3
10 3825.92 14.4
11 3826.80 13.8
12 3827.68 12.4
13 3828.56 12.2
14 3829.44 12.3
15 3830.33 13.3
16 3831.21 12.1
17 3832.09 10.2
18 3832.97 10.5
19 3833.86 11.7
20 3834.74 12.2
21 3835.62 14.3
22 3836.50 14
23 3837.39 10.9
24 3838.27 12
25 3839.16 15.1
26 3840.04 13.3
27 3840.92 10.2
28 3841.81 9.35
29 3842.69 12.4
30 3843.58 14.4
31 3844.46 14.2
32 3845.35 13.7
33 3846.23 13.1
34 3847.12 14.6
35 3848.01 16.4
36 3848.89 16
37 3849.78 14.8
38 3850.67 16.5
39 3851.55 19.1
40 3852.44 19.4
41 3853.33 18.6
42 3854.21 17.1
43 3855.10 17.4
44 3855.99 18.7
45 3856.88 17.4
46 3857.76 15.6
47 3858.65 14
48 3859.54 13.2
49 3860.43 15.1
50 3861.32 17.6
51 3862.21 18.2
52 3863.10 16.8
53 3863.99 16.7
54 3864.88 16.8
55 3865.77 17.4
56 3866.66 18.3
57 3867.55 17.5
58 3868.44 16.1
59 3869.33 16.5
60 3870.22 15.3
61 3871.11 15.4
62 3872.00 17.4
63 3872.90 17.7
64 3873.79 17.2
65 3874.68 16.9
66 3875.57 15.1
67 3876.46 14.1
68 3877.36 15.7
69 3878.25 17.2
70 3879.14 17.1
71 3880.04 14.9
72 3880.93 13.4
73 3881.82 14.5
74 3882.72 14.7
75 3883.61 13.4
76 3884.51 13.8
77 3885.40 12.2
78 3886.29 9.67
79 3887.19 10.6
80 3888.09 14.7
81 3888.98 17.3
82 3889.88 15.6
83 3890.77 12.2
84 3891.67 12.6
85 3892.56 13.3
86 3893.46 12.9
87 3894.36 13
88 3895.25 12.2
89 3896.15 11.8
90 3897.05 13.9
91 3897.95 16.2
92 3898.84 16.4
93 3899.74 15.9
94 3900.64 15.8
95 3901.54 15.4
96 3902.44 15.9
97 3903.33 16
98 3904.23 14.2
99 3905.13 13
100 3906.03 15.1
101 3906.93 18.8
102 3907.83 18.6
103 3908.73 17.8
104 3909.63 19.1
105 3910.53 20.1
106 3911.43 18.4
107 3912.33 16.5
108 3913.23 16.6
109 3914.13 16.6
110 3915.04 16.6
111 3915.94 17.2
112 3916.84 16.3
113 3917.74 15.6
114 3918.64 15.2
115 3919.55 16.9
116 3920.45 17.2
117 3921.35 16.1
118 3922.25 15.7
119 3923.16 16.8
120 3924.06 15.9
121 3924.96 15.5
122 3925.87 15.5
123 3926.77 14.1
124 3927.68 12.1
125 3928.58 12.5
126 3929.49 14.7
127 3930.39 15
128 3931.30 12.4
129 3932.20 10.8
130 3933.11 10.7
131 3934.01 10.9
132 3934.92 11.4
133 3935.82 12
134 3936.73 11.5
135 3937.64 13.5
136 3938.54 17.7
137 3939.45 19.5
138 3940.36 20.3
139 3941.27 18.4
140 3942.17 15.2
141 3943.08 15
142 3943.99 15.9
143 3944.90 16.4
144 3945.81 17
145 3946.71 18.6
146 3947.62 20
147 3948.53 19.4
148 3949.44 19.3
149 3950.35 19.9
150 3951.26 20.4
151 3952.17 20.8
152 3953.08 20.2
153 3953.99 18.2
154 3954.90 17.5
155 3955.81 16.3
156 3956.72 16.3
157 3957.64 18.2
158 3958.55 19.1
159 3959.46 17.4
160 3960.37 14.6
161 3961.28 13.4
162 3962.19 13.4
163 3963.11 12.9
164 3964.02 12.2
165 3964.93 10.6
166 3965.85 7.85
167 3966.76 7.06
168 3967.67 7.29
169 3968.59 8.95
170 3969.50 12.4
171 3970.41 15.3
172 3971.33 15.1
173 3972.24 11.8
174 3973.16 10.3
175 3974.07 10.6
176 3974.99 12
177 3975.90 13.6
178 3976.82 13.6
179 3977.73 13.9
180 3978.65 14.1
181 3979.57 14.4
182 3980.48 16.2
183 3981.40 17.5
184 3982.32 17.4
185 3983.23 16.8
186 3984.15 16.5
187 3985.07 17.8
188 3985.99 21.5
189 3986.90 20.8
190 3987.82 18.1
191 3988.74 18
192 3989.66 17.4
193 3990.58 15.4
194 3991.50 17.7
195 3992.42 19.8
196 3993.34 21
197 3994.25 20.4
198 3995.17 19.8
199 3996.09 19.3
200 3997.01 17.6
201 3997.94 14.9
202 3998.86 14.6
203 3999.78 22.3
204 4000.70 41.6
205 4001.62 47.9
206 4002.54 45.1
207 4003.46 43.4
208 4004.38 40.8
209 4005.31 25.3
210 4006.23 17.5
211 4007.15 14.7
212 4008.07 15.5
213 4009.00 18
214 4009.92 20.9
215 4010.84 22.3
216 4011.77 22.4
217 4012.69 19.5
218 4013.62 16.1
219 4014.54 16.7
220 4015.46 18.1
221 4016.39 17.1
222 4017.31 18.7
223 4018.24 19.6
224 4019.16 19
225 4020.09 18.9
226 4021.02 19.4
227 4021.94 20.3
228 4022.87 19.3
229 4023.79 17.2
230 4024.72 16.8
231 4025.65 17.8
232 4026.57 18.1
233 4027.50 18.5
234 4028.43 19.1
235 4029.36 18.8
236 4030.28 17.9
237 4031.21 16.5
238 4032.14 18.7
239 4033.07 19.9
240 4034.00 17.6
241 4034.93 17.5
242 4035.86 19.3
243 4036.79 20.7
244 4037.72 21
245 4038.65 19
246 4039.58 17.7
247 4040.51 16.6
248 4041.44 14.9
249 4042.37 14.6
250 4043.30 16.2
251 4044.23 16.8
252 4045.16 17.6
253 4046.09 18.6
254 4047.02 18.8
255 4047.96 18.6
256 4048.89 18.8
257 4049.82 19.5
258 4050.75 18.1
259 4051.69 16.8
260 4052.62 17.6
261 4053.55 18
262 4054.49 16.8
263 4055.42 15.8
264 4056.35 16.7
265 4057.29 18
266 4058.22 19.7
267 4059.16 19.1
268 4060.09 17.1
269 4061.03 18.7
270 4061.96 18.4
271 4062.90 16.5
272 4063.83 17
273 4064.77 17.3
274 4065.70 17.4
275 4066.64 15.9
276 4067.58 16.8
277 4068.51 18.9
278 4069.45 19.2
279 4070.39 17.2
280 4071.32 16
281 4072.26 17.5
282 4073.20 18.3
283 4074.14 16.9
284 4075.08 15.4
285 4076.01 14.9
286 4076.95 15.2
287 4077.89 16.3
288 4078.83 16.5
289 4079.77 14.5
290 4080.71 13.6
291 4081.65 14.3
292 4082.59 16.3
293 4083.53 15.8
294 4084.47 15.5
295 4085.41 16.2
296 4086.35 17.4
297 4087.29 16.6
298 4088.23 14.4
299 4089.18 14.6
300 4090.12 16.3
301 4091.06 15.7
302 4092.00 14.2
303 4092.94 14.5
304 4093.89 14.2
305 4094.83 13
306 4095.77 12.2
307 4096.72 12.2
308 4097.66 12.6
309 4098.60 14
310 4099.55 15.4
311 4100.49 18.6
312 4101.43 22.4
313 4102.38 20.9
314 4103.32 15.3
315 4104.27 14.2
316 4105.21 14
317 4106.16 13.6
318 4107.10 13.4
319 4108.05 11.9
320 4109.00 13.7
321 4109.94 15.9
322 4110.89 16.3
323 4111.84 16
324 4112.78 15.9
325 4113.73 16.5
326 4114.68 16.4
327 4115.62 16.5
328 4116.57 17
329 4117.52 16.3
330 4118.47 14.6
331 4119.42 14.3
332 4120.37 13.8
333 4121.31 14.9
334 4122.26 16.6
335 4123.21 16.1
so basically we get 1.27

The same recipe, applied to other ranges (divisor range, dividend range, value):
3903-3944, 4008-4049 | 1.25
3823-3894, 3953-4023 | 1.33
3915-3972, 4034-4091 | 1.19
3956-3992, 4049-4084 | 1.22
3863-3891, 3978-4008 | 1.51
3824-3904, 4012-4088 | 1.31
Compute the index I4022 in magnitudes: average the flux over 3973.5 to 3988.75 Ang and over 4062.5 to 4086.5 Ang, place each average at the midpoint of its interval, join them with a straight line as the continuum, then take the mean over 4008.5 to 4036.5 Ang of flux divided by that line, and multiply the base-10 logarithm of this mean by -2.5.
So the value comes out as -0.16 mag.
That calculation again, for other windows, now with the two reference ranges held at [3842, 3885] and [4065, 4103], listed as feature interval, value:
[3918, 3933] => 0.09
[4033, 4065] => -0.12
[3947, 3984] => 0.07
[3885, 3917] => 0.05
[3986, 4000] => -0.16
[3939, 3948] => -0.11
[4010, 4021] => -0.19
